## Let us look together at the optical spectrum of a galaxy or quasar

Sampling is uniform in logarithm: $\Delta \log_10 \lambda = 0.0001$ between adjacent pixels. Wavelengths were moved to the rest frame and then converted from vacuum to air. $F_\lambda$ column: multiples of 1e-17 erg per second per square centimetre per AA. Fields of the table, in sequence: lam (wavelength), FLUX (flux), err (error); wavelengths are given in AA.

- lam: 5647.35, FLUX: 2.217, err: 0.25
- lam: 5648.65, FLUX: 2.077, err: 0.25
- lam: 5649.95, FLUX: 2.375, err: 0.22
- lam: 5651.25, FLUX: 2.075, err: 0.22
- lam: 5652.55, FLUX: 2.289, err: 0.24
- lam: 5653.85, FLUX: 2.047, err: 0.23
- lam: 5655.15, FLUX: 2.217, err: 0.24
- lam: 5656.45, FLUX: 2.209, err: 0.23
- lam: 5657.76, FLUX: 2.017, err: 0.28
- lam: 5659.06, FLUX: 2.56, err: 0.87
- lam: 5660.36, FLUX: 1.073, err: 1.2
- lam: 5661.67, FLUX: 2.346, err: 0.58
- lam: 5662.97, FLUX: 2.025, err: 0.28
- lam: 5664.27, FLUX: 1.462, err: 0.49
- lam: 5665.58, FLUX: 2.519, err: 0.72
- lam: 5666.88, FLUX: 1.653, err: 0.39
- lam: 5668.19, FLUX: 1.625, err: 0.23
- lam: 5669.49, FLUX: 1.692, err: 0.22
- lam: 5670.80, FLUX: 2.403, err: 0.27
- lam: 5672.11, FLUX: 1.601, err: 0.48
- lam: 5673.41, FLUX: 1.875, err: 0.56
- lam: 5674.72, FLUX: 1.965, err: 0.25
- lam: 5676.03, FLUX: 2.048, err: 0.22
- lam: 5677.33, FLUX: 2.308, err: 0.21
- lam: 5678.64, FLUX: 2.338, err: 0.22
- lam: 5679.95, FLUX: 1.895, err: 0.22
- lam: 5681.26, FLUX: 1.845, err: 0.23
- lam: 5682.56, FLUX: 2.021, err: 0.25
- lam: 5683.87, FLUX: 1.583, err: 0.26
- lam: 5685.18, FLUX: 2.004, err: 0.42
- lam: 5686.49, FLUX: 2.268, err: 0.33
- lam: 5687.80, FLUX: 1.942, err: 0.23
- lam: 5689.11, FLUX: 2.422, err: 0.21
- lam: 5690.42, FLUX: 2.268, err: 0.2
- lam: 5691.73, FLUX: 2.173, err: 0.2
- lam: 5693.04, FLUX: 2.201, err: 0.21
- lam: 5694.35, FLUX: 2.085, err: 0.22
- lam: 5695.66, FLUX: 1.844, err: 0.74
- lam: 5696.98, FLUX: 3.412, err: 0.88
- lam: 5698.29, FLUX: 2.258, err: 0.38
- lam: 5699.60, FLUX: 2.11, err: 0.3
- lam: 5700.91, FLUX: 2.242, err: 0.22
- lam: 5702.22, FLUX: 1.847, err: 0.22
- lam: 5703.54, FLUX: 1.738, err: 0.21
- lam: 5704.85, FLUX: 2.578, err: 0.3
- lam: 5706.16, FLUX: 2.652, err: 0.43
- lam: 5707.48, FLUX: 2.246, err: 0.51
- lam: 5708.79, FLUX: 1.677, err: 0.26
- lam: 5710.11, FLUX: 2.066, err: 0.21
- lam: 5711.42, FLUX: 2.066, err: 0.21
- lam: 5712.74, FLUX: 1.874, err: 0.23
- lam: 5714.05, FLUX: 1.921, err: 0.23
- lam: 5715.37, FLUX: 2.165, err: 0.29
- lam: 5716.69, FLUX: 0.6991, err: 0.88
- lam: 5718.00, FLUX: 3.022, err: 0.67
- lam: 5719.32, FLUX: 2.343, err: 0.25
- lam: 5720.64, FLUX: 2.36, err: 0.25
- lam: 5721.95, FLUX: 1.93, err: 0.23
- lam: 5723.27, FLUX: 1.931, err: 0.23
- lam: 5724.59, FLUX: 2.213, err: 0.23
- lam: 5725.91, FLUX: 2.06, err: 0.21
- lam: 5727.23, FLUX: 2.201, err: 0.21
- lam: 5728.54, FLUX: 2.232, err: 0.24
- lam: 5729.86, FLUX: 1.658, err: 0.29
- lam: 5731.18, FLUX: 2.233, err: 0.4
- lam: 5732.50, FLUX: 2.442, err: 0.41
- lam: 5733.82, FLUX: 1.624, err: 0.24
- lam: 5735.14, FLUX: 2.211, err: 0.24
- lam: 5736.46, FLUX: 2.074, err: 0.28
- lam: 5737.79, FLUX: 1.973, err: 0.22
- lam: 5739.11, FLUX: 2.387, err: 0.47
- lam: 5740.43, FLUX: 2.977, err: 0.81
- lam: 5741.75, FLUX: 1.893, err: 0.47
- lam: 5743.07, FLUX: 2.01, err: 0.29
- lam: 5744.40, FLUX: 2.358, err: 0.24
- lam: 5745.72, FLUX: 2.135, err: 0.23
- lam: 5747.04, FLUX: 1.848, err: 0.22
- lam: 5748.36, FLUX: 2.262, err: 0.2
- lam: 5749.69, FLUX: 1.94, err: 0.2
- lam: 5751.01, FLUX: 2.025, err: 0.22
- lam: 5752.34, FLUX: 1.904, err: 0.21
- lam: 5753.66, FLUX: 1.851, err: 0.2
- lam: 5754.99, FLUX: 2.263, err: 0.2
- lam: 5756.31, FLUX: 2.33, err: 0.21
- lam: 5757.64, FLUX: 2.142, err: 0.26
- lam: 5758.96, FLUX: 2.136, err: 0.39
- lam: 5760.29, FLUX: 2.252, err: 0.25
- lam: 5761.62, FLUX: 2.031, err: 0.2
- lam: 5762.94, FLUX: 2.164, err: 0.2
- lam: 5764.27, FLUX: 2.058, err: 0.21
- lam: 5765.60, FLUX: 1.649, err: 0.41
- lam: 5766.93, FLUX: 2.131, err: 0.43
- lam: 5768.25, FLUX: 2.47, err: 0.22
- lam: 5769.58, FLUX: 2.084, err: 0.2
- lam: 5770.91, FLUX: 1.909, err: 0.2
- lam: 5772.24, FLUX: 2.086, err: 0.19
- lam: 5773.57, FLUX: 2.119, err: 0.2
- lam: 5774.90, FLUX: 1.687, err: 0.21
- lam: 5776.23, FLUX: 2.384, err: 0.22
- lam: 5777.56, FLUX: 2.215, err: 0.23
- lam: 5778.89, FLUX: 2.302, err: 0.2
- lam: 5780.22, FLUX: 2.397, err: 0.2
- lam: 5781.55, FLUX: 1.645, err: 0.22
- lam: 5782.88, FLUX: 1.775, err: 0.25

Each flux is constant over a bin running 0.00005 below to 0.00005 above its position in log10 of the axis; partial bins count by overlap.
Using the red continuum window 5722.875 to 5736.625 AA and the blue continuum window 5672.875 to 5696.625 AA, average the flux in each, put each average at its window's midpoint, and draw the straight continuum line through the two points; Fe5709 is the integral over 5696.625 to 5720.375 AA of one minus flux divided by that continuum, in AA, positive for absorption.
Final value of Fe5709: -0.78 AA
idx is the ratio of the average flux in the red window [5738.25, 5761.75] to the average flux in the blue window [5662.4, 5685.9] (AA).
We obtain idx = 1.11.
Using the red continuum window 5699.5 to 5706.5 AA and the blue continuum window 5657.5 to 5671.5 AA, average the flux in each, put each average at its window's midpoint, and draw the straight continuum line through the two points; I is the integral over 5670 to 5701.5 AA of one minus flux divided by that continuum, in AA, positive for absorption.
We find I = -0.8 AA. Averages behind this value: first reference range 1.94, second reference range 2.18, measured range 2.13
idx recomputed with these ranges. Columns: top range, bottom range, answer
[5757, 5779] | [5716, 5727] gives 1.01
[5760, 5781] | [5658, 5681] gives 1.08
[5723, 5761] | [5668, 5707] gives 1.00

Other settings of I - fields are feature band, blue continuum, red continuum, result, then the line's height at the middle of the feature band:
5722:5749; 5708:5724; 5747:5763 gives -1.1 AA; 2.05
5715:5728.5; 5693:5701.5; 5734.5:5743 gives 1.0 AA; 2.27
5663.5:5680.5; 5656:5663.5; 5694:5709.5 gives 1.1 AA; 2.09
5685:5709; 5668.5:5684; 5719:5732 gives -2.3 AA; 2.03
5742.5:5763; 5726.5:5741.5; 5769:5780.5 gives 0.5 AA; 2.15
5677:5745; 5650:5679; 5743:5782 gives -2.5 AA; 2.06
